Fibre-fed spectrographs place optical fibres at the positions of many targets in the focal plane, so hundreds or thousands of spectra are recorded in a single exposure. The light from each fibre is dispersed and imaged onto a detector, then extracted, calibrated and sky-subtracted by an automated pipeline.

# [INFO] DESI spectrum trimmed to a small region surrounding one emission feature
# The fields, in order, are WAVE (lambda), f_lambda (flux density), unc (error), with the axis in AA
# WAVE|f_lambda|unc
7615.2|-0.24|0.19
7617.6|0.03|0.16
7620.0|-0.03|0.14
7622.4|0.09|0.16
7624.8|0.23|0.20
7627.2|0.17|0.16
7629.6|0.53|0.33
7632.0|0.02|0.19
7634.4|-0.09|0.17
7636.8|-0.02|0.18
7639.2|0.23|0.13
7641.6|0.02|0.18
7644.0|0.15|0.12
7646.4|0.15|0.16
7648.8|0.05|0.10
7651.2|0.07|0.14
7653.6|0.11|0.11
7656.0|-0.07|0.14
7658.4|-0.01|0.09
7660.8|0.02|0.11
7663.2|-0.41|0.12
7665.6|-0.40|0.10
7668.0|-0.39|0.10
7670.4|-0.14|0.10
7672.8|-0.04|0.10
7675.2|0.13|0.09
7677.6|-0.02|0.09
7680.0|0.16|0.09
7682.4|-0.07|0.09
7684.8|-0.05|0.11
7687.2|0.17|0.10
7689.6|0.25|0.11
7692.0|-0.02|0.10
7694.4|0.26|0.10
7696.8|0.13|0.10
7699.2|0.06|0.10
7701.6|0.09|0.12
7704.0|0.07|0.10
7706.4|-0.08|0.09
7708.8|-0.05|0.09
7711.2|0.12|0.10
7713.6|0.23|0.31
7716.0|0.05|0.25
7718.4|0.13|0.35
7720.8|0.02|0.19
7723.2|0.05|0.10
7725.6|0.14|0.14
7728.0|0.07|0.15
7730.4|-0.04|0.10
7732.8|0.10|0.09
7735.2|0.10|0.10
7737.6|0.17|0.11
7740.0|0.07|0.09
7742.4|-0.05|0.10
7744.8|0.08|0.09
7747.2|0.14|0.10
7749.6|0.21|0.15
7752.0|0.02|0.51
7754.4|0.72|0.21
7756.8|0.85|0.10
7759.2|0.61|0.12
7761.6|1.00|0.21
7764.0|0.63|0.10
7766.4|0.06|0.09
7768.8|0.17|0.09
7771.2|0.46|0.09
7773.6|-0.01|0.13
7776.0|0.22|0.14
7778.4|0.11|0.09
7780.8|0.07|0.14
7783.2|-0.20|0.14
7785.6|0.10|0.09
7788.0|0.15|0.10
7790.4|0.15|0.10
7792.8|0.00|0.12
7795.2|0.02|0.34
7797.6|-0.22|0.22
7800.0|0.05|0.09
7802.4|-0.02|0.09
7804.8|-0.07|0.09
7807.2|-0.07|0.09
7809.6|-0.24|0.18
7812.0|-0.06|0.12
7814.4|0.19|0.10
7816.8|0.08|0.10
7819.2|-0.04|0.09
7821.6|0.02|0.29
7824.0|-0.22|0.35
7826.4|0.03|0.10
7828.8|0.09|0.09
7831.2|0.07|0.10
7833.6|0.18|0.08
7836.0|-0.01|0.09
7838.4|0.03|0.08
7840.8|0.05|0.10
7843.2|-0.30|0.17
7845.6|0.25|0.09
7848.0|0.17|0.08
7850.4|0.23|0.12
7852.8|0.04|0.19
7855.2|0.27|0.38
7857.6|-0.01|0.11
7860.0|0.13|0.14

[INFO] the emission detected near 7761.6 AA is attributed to [O II] 3727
